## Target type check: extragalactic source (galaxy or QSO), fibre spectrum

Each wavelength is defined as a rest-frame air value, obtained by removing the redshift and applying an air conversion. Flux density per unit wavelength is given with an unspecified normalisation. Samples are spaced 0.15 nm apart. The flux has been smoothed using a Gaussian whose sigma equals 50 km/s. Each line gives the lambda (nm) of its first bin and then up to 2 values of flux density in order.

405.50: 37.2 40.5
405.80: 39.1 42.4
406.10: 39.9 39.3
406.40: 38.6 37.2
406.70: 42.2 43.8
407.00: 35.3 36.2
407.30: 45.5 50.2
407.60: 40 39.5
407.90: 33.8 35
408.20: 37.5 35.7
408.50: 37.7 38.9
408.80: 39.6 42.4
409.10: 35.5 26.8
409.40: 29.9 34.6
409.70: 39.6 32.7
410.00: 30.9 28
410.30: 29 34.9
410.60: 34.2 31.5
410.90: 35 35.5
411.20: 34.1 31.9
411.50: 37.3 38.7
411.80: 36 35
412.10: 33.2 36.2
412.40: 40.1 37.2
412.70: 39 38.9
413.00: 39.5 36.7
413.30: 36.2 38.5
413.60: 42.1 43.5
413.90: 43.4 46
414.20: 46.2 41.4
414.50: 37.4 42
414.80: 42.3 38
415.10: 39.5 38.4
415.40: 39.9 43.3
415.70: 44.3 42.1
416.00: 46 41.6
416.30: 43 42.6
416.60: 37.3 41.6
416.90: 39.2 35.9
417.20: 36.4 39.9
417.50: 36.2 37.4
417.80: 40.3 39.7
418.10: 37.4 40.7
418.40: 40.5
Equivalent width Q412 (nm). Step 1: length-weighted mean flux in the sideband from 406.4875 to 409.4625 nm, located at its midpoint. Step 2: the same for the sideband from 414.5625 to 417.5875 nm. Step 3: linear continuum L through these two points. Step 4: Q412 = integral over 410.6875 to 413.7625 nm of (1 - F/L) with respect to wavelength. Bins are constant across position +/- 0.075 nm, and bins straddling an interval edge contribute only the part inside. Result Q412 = 0.20 nm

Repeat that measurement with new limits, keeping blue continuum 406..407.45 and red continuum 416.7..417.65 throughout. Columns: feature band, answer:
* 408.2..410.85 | 0.36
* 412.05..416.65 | -0.23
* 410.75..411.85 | 0.12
